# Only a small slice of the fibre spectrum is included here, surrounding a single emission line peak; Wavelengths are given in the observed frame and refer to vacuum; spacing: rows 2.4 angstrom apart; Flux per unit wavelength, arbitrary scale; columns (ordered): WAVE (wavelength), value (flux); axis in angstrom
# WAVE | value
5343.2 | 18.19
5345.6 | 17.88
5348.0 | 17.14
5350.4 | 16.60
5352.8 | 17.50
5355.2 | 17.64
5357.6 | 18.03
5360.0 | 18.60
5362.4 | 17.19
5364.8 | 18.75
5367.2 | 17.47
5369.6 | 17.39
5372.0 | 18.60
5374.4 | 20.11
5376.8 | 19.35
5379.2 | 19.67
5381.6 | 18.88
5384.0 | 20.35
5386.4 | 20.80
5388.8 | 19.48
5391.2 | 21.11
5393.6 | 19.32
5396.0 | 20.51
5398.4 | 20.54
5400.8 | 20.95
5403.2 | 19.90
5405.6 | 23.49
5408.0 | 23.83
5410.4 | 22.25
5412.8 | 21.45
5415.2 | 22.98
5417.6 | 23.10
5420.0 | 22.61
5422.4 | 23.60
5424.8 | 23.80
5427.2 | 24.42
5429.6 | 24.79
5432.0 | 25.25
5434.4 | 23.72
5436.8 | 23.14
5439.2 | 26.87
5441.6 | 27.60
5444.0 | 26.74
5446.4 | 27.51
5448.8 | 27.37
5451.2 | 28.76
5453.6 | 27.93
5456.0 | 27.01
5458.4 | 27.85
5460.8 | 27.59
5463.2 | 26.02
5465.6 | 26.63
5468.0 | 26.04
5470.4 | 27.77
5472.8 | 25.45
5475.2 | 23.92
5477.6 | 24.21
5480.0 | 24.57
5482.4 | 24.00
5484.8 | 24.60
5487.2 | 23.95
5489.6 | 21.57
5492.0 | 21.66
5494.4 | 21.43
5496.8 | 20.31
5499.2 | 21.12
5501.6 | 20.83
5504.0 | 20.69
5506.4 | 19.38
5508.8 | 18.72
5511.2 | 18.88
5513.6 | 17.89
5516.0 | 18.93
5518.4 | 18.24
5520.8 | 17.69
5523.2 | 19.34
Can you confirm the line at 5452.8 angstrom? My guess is C III] 1909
